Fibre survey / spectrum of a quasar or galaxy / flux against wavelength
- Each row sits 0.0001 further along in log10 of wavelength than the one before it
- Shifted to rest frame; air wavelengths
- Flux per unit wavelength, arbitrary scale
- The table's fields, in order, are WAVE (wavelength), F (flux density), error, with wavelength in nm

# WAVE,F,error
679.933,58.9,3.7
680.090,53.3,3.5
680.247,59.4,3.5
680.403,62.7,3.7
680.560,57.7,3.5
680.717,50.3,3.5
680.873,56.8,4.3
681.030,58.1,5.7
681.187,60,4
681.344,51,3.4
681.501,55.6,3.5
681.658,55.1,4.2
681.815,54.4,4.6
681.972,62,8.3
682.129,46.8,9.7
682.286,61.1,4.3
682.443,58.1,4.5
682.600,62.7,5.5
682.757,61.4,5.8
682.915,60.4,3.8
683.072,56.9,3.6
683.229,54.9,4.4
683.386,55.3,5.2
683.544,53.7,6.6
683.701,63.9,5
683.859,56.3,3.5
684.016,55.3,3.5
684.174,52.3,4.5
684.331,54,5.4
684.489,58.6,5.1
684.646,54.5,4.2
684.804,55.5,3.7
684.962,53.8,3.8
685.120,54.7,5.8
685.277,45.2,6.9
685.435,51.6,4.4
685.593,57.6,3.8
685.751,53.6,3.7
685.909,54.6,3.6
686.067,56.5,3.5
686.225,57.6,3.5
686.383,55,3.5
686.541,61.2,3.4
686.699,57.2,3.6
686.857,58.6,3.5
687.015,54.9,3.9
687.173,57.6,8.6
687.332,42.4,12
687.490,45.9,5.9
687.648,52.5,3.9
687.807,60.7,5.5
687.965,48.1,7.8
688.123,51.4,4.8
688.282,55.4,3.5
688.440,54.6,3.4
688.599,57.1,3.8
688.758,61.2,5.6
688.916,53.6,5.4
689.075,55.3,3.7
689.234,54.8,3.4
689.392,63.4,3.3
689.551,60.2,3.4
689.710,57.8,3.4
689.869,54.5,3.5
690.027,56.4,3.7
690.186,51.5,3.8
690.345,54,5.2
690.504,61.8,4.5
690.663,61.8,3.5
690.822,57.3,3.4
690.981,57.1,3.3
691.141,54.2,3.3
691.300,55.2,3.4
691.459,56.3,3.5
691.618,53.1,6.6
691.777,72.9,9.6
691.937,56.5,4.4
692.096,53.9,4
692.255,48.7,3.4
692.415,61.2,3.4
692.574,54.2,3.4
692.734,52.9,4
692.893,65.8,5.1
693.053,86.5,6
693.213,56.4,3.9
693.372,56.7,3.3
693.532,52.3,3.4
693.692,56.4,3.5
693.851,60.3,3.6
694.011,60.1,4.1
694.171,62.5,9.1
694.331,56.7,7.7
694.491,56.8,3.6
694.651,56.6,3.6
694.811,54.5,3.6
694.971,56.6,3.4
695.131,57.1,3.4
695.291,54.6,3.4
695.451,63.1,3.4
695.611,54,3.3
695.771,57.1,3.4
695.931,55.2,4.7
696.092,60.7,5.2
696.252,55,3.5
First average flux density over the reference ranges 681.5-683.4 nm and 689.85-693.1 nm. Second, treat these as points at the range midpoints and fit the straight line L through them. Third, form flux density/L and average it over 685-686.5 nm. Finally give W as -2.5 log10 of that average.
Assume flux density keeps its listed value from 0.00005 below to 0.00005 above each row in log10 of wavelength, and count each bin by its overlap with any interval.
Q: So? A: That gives 0.07 mag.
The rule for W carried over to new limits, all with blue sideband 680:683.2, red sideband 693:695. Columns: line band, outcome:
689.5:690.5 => 0.045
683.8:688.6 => 0.070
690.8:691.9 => 0.014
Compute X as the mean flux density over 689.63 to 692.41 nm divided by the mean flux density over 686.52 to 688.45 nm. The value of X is 1.06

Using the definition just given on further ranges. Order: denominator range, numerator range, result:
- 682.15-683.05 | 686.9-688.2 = 0.87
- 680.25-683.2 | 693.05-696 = 1.01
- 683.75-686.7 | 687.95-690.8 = 1.03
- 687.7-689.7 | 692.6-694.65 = 1.06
